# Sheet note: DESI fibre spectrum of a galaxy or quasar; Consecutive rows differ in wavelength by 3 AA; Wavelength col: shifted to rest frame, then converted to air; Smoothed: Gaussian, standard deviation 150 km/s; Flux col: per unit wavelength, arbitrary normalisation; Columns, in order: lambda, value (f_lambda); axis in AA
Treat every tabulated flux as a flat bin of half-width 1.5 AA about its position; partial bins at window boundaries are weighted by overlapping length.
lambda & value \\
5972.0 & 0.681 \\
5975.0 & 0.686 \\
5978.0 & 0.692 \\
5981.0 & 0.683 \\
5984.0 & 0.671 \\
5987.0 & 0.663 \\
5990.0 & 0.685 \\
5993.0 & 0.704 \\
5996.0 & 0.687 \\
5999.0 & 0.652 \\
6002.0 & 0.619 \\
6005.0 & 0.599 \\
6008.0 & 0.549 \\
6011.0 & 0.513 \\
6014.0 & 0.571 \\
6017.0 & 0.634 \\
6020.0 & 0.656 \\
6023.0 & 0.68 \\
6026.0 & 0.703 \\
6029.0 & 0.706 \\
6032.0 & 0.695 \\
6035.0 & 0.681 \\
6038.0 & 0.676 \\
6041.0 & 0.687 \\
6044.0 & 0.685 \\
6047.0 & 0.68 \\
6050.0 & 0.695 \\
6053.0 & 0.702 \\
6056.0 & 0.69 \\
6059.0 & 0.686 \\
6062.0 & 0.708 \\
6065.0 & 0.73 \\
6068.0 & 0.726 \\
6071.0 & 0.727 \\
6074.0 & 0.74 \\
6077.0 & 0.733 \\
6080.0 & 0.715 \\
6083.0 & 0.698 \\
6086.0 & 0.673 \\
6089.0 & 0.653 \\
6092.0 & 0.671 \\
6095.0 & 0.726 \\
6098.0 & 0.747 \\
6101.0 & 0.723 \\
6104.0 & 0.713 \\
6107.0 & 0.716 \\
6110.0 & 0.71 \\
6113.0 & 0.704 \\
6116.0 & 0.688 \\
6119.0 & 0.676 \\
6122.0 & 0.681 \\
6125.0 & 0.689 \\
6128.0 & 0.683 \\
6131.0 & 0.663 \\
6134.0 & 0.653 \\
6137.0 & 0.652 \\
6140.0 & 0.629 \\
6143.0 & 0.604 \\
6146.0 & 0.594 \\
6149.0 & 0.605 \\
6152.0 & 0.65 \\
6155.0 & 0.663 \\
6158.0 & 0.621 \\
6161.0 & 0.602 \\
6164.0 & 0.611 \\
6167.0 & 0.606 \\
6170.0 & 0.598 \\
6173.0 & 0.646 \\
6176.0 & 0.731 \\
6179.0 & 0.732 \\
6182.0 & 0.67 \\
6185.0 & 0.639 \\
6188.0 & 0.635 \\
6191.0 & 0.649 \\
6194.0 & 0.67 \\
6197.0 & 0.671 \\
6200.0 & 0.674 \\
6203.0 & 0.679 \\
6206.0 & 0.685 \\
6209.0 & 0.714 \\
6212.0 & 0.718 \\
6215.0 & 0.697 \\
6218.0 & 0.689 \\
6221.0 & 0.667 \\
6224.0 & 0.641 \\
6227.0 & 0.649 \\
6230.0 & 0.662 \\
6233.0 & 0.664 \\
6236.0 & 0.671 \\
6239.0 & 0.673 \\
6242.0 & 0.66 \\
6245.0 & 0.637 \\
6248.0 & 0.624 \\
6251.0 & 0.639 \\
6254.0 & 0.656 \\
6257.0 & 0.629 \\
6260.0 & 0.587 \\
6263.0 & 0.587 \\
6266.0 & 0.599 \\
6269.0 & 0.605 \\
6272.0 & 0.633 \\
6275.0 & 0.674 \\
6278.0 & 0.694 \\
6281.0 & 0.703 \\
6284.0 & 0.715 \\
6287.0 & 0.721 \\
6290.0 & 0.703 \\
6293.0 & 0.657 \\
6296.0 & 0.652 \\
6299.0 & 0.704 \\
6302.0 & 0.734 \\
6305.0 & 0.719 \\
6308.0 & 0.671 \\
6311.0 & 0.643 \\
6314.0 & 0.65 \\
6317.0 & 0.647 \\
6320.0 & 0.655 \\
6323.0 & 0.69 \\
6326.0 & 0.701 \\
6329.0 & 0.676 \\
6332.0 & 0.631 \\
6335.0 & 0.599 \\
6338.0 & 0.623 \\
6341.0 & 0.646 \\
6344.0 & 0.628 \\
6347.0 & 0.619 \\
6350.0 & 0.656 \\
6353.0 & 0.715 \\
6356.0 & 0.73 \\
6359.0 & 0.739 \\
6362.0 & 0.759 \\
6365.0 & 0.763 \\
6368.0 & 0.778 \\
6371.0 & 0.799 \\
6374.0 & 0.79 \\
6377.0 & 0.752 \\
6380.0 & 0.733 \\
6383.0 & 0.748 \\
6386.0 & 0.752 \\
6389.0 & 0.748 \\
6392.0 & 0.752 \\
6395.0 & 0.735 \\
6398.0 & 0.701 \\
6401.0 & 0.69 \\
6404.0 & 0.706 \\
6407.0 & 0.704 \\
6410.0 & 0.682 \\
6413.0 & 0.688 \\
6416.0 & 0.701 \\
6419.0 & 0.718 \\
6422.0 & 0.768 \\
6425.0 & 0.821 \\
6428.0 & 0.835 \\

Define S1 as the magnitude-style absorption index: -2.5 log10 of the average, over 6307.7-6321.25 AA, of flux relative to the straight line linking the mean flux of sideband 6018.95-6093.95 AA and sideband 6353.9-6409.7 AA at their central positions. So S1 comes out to 0.13 mag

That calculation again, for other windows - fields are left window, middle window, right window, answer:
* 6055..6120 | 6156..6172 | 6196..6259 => 0.12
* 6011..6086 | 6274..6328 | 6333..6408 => 0.04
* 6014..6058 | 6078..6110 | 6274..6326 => -0.04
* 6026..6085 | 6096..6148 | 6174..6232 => 0.02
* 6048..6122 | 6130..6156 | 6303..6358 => 0.10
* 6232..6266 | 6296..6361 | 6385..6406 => 0.02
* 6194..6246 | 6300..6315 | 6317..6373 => 0.00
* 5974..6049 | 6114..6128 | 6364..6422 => -0.01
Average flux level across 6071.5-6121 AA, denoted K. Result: 0.706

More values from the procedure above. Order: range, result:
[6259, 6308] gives 0.669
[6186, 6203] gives 0.661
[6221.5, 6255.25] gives 0.653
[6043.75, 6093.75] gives 0.701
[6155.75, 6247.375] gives 0.662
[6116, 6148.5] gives 0.653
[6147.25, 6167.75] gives 0.623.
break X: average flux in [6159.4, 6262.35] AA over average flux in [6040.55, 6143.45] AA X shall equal 0.9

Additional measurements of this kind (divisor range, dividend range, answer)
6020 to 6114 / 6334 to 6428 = 1.03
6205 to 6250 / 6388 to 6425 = 1.08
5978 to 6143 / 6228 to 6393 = 1.00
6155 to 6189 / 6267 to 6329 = 1.05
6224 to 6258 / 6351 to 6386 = 1.16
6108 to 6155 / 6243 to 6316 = 1.00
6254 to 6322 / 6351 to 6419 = 1.11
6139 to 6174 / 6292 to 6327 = 1.09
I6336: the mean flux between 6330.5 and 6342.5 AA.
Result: 0.625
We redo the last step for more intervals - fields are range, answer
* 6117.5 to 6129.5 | 0.682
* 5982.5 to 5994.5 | 0.681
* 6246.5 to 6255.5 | 0.64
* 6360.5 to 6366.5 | 0.761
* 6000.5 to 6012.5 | 0.57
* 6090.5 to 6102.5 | 0.717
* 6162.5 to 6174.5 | 0.615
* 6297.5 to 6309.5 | 0.707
